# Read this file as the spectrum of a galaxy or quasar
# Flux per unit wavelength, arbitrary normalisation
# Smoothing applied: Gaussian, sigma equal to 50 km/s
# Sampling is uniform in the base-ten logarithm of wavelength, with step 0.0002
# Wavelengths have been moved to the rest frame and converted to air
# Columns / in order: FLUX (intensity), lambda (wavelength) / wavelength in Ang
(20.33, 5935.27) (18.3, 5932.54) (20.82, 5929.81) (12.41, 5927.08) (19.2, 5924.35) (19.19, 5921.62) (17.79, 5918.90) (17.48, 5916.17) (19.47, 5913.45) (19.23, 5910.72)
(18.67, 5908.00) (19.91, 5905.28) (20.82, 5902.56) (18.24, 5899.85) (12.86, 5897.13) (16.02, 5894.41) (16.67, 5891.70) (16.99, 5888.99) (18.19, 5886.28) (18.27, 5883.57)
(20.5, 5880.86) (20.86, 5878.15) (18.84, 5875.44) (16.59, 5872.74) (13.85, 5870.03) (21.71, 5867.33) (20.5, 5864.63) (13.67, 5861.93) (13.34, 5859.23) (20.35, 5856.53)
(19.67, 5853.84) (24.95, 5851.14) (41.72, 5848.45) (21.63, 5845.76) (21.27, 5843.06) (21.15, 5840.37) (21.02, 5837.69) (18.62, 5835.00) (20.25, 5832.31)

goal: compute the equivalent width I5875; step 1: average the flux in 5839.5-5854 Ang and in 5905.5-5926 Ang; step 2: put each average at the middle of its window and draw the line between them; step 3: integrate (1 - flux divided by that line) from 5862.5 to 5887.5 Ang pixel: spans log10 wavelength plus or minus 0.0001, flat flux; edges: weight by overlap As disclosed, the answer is 4.5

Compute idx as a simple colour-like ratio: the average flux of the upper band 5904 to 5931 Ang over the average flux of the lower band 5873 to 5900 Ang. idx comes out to 1.0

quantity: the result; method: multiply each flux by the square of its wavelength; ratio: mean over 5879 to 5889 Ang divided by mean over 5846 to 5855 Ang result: 0.7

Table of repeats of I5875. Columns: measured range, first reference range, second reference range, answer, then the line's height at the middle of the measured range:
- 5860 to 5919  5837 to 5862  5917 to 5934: 5.8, 20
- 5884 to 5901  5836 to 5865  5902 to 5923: 2.8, 19.9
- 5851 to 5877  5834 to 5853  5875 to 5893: 4.1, 21.4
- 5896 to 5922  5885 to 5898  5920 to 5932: -1.9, 17.1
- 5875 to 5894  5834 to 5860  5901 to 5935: 1.9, 20.5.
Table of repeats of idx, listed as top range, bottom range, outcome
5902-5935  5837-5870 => 0.87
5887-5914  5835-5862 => 0.81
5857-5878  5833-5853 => 0.72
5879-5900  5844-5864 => 0.78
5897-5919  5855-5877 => 1.07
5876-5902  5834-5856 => 0.75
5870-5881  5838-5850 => 0.71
